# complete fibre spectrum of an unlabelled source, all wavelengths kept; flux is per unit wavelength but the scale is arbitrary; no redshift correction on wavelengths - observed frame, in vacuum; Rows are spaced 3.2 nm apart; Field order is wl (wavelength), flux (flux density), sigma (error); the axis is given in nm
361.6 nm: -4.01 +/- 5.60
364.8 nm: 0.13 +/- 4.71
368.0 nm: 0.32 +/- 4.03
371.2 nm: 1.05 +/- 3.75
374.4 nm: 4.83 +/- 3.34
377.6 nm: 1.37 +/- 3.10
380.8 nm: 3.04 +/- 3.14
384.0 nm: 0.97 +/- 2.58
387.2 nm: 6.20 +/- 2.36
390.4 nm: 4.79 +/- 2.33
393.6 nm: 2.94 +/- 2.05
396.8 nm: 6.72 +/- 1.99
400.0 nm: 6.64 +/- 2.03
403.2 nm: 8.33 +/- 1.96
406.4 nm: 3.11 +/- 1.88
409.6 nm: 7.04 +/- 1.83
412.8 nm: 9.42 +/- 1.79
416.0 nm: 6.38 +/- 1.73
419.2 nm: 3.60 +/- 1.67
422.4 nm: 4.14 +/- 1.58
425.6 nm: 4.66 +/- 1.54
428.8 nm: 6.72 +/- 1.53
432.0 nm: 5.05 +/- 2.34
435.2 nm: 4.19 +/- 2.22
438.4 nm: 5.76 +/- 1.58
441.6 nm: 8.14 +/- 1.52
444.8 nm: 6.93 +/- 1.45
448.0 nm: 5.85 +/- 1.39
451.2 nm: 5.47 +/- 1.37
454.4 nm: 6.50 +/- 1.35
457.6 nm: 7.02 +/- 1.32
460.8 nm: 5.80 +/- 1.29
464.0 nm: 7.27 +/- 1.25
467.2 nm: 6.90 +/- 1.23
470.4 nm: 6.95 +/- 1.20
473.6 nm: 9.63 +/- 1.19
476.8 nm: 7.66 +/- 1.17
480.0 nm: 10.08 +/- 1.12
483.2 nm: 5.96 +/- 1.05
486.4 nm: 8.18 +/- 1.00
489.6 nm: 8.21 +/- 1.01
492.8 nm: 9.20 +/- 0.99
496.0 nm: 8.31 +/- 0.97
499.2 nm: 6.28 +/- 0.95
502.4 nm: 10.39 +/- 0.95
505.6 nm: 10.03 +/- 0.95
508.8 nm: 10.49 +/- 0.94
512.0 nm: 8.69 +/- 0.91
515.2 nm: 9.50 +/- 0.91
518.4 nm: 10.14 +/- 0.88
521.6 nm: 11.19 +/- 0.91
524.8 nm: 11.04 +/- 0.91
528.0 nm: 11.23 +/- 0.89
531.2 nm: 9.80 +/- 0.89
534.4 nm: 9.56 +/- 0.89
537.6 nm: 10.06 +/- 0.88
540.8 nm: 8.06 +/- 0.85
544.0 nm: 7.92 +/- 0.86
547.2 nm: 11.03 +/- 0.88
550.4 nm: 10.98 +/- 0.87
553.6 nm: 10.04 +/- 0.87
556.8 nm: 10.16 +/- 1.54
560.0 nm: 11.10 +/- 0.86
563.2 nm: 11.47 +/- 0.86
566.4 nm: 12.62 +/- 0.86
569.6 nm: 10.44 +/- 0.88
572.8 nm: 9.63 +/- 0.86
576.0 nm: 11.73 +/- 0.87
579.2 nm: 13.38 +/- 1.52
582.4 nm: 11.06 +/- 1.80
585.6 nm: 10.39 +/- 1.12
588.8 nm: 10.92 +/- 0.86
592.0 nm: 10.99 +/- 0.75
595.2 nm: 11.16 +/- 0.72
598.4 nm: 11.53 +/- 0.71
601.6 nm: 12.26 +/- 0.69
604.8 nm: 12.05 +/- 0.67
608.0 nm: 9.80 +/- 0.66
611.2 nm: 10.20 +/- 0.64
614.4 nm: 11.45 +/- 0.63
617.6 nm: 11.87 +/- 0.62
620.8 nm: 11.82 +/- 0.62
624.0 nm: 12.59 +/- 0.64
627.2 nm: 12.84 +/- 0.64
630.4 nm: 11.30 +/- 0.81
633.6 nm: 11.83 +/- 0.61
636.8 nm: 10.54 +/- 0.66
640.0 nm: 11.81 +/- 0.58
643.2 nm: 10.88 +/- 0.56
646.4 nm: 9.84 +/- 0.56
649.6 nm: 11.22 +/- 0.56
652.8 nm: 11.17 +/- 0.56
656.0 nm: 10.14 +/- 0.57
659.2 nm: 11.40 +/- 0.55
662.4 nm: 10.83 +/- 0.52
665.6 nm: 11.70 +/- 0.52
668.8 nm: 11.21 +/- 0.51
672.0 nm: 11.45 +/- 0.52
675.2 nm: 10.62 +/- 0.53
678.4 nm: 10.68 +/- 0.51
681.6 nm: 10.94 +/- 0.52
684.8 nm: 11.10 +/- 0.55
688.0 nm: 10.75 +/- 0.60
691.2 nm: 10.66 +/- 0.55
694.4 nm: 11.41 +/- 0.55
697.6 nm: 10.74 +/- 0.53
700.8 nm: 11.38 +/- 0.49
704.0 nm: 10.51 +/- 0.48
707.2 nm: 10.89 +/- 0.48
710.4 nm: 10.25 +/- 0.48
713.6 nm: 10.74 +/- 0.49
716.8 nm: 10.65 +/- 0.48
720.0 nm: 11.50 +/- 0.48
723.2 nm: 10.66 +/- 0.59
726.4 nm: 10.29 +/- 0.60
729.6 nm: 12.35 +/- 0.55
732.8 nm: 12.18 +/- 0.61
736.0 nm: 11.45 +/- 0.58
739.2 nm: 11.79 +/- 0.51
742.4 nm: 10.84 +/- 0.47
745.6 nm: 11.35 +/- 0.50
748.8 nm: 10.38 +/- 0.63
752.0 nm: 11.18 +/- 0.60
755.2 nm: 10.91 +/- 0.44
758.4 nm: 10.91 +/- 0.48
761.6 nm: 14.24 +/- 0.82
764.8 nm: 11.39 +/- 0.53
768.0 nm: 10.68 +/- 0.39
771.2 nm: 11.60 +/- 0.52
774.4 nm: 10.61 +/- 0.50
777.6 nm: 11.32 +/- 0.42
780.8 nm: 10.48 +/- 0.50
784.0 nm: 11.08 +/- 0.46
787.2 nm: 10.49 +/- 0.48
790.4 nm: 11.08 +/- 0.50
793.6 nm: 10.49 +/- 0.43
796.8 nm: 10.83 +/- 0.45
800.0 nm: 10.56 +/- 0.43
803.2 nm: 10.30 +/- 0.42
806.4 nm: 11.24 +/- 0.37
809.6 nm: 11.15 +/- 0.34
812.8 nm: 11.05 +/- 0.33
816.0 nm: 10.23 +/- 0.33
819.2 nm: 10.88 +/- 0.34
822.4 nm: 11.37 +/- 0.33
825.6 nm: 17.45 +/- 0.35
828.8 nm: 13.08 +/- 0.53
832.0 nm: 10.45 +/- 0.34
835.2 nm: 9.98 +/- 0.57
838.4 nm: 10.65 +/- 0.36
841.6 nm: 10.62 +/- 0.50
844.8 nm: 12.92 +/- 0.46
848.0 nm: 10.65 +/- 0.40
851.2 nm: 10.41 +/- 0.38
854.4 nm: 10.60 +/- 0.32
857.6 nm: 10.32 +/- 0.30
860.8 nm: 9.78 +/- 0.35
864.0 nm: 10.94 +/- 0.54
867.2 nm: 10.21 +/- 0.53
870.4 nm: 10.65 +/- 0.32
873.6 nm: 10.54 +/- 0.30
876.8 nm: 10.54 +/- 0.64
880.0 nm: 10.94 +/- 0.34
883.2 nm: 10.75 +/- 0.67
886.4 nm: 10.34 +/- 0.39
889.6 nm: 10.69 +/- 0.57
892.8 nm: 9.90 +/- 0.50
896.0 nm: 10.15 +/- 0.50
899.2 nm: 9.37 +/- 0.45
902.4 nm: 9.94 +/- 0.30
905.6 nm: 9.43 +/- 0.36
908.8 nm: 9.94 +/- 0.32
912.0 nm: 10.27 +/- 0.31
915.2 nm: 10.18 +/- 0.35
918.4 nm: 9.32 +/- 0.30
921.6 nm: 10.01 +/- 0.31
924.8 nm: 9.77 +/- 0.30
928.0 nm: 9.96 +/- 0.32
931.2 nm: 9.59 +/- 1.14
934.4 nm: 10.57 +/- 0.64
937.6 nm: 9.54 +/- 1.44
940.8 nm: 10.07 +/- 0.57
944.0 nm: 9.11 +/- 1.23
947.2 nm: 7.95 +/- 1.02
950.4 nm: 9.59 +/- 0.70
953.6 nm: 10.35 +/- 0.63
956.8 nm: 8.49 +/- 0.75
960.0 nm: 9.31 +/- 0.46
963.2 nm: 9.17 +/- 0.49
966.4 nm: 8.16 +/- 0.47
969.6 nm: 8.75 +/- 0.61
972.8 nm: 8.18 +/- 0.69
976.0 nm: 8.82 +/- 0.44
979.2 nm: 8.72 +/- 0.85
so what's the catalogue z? 0.26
